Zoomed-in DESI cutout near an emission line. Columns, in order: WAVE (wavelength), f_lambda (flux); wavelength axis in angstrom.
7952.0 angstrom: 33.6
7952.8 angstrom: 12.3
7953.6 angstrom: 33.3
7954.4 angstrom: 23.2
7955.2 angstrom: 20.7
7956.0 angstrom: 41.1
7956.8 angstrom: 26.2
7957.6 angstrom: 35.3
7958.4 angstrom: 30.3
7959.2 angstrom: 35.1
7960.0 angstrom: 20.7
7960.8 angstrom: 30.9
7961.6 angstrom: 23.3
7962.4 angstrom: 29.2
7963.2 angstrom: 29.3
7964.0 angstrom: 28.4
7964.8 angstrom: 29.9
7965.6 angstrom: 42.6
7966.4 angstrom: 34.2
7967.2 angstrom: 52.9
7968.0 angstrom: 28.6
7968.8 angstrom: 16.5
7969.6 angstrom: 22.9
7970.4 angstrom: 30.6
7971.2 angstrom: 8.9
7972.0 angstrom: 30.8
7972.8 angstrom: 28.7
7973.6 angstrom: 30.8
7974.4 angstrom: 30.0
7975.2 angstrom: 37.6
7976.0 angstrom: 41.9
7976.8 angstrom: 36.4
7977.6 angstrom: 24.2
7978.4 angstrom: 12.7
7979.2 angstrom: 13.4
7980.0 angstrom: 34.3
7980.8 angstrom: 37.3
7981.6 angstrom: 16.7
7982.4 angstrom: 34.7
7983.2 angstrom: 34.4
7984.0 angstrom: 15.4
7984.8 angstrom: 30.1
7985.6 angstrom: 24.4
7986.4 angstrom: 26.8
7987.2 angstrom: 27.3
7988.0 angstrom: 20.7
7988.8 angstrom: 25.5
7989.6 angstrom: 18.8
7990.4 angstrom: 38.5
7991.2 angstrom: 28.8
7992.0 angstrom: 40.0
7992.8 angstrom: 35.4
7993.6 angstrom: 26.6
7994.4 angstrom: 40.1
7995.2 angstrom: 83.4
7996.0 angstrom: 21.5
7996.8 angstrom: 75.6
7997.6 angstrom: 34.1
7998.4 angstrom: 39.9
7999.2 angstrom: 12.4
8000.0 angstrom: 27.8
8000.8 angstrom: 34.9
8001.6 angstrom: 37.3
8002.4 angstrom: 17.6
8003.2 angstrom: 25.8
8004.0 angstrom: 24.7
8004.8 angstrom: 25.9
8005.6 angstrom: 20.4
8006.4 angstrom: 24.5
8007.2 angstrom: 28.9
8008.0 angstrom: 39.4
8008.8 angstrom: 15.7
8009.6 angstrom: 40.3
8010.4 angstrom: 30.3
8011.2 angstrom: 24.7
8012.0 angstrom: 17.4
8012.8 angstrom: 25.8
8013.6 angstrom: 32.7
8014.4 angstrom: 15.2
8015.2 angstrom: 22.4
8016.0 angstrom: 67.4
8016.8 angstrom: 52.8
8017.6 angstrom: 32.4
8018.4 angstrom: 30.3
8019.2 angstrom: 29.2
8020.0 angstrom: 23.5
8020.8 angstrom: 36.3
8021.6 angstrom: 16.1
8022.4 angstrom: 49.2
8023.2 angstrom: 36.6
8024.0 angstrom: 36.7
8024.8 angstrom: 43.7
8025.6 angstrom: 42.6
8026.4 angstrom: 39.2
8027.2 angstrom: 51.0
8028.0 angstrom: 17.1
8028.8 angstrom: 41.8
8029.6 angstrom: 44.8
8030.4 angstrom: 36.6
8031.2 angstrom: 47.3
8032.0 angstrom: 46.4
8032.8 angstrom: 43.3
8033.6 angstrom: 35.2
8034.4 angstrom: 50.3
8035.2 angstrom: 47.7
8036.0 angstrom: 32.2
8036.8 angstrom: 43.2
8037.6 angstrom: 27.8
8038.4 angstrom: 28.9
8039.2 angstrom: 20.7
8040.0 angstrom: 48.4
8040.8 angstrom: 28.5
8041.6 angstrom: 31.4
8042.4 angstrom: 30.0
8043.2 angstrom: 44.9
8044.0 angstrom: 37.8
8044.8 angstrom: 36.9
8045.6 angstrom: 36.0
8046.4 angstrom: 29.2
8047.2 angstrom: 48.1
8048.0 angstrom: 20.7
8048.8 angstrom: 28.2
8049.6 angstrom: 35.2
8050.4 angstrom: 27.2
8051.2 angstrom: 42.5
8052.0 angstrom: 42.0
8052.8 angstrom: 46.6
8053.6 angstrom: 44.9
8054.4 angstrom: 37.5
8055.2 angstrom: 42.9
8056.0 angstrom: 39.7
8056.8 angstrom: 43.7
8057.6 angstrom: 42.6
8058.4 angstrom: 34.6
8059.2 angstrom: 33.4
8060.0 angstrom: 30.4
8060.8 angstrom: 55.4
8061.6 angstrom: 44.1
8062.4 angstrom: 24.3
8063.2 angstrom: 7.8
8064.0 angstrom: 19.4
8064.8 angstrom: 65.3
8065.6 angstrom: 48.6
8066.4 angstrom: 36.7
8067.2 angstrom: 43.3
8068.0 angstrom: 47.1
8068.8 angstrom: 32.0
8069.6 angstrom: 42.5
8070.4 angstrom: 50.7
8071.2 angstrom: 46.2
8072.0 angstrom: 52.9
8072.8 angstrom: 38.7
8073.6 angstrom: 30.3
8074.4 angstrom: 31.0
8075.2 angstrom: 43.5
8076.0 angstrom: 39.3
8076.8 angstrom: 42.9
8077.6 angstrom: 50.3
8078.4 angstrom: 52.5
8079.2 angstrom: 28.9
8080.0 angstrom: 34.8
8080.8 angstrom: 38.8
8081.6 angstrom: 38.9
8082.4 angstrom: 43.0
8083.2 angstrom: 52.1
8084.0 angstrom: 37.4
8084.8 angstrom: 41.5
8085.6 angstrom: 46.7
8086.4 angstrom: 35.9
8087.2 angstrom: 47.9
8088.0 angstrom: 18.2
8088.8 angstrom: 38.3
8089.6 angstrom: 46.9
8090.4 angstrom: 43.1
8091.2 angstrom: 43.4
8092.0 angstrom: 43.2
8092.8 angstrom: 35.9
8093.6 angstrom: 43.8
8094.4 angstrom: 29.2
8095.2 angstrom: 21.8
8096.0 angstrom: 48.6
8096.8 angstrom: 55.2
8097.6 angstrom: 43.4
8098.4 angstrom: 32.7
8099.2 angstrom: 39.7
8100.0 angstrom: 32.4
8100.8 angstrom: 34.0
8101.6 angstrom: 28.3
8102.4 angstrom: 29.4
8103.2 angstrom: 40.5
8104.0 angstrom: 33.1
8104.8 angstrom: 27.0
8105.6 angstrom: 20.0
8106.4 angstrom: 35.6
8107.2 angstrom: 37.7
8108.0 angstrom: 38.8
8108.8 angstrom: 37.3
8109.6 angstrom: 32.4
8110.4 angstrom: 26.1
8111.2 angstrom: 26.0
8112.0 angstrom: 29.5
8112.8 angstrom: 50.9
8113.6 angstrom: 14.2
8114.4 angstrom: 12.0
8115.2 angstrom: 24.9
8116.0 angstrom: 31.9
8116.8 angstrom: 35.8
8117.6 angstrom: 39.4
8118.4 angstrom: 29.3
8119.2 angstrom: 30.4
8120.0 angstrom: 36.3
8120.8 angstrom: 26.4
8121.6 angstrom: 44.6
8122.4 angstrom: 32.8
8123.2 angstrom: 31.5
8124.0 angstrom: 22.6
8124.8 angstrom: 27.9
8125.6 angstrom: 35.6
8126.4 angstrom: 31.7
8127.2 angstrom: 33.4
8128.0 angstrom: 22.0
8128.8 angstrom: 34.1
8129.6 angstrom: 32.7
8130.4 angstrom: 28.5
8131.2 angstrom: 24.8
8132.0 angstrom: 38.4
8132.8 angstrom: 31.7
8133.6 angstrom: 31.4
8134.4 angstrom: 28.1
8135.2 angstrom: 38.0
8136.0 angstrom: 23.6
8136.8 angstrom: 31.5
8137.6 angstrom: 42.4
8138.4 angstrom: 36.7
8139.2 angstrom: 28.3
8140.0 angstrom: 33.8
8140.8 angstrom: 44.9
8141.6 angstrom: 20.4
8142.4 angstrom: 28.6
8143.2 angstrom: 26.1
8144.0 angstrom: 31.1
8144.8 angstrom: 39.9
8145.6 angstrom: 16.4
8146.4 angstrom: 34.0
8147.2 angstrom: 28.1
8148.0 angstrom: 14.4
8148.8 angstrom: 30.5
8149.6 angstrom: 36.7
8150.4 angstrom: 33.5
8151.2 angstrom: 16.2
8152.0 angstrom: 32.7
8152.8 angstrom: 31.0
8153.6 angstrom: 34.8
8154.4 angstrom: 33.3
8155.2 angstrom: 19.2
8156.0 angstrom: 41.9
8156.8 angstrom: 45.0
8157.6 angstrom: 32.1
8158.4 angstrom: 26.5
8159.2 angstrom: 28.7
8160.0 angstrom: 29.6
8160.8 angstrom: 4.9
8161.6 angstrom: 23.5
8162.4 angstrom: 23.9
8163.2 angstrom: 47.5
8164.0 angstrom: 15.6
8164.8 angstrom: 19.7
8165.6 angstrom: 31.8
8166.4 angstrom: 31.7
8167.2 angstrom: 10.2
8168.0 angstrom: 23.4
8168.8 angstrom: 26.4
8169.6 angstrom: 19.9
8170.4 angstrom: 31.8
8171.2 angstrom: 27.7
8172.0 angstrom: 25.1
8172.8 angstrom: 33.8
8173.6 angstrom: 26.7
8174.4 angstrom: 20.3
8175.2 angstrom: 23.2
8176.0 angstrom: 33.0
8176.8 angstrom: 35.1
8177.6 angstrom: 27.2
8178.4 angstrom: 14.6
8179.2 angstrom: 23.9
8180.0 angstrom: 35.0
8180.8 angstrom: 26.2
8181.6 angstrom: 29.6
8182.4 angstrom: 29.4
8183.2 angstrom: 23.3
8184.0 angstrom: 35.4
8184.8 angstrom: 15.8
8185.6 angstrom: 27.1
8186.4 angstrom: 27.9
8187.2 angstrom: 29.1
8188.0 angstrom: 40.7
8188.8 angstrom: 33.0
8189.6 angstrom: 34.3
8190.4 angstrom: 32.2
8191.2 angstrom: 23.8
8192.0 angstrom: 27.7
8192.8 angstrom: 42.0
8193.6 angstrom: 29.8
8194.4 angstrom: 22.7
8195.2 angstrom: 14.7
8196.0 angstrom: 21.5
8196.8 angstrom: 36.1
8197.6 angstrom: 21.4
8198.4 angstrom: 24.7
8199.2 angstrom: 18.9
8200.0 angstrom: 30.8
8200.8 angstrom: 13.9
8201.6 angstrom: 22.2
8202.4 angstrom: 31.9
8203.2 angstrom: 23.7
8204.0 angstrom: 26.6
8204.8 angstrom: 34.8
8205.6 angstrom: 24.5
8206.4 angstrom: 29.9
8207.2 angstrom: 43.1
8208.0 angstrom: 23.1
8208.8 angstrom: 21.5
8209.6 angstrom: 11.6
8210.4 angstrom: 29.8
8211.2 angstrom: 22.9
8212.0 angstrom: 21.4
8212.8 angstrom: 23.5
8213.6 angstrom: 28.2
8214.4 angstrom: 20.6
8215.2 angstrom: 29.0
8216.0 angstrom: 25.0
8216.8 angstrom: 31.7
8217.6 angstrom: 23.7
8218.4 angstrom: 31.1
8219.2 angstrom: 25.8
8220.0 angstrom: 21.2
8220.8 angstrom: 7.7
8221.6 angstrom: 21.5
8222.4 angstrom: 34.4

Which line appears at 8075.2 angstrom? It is Mg II 2798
